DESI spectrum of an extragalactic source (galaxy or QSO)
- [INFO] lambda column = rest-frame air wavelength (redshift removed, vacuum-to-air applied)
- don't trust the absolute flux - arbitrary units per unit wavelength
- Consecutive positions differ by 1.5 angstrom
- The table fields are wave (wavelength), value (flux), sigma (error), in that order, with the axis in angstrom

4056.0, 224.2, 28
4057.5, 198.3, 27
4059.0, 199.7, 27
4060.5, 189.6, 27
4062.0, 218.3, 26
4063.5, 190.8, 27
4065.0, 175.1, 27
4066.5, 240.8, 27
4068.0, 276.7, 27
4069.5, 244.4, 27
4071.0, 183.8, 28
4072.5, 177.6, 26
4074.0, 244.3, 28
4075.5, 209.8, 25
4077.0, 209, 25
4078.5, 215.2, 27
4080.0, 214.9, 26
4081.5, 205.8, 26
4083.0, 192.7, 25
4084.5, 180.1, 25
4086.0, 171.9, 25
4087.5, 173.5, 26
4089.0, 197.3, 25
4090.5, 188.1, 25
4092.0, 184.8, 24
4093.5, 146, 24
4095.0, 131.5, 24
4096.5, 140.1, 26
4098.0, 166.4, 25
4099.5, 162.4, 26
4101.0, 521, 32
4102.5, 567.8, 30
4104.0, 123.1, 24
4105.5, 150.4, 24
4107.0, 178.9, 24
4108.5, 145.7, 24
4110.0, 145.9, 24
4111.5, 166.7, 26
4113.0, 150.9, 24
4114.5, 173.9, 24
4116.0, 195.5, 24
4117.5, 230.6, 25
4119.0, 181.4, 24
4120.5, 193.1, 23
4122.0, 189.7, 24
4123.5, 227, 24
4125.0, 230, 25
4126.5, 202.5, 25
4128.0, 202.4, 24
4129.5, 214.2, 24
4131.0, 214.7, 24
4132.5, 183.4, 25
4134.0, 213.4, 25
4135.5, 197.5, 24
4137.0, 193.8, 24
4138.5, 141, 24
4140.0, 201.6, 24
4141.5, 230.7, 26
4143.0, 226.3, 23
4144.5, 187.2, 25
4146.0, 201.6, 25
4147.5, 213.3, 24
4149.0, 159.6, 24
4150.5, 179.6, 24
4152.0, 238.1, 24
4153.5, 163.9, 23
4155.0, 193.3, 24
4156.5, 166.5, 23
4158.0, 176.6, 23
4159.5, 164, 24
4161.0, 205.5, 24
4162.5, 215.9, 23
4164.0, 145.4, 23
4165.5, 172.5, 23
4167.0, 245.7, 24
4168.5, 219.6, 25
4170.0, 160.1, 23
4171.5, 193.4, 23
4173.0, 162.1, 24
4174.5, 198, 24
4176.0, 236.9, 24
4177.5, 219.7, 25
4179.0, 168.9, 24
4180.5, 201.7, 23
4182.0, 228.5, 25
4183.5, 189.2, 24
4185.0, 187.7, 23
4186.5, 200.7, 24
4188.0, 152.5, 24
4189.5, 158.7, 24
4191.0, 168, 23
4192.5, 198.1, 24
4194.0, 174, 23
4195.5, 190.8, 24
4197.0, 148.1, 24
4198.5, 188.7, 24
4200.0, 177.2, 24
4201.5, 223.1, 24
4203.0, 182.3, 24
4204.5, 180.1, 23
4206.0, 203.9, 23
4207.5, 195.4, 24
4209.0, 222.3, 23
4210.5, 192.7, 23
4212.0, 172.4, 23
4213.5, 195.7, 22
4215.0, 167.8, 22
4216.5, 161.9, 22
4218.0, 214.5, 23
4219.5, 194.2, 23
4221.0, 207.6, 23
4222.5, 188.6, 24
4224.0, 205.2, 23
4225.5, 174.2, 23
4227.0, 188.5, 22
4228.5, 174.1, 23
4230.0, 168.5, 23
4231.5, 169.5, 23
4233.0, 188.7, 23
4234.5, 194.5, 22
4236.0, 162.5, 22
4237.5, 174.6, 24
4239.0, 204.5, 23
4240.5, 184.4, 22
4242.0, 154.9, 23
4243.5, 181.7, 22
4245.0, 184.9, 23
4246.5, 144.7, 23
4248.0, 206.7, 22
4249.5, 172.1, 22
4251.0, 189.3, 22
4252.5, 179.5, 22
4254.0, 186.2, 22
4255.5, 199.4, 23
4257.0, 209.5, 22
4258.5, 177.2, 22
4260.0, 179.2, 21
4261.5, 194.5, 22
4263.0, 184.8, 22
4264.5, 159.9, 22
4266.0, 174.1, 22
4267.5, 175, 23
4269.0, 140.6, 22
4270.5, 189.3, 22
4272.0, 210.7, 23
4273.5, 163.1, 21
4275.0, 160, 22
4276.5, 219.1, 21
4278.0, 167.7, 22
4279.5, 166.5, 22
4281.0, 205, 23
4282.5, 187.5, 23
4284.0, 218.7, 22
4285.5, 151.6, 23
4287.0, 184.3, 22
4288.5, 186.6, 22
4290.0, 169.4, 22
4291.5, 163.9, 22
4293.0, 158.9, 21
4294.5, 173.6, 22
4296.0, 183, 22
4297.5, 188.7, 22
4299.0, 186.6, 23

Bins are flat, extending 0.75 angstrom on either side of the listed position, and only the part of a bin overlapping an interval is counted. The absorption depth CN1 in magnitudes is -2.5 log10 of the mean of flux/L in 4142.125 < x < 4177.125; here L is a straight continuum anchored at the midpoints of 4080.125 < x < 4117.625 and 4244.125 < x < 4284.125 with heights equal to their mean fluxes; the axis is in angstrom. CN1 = 0.00 mag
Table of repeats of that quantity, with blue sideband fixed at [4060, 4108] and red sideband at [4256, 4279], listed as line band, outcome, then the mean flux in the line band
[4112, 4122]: 0.10 mag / 187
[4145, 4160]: 0.08 mag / 186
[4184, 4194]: 0.09 mag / 178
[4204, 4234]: 0.00 mag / 188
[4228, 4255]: 0.03 mag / 179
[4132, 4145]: 0.02 mag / 198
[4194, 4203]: 0.04 mag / 184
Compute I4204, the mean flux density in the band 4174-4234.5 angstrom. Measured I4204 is 189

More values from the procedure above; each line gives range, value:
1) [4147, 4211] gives 190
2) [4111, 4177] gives 195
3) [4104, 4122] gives 172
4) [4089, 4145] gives 203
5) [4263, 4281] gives 177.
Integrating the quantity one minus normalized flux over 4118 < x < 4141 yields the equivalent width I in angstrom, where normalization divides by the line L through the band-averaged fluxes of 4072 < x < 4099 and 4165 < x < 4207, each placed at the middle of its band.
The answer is -1.4 angstrom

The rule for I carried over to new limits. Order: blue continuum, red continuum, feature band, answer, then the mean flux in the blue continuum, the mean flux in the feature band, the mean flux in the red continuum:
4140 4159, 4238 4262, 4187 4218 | 0.9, 195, 184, 184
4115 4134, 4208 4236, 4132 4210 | 2.1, 205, 191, 187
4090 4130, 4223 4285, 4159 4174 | 0.5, 204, 189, 182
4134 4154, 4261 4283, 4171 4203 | 0.3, 196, 189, 180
